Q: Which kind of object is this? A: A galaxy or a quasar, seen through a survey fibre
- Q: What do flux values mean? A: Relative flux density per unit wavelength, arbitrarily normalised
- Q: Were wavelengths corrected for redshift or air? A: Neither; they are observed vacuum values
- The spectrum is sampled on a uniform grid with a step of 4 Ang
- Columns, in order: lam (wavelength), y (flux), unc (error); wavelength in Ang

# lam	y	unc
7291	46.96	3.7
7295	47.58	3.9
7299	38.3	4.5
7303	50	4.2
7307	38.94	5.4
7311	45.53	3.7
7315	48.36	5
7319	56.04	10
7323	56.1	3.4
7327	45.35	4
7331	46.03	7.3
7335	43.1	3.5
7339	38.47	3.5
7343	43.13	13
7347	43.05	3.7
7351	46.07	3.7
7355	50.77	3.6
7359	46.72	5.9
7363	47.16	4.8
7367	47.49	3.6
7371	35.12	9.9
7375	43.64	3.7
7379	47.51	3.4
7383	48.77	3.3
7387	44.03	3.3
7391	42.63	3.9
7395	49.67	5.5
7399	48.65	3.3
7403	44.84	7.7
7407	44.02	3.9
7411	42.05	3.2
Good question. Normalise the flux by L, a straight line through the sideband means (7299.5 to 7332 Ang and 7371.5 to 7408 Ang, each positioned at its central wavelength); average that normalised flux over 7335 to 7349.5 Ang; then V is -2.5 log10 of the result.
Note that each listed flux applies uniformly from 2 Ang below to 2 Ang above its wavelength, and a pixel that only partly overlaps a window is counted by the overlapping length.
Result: 0.13 mag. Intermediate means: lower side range 47.9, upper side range 45.6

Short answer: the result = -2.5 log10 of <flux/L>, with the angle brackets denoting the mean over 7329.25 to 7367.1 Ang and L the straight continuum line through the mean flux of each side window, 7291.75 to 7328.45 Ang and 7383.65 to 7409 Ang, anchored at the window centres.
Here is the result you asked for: 0.04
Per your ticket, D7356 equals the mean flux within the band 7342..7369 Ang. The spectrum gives 46.5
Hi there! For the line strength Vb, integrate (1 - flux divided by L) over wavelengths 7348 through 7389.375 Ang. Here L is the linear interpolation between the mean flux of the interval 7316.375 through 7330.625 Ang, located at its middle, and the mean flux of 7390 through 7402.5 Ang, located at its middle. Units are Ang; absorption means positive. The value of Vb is 2.7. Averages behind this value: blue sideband 51.6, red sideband 47.1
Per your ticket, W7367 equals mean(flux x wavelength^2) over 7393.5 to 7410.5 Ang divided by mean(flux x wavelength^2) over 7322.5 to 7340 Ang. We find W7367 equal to 1.04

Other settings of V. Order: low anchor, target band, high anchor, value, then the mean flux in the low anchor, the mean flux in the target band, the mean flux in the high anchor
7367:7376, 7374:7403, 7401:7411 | -0.10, 40.7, 46.4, 44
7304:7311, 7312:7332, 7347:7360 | -0.15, 42.4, 50.4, 47.2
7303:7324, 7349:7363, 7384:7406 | -0.01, 48.8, 47.8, 46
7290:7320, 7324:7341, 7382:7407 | 0.05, 46.1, 44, 46.1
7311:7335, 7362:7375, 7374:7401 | 0.10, 49.4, 43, 46.5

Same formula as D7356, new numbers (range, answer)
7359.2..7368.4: 47.2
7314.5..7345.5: 46.9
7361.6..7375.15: 43.1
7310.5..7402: 46.2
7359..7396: 45.1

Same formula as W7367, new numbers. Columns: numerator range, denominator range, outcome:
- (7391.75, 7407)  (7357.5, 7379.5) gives 1.06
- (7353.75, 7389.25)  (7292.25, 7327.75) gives 0.98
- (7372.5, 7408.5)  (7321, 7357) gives 1.02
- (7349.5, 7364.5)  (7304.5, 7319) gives 1.05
